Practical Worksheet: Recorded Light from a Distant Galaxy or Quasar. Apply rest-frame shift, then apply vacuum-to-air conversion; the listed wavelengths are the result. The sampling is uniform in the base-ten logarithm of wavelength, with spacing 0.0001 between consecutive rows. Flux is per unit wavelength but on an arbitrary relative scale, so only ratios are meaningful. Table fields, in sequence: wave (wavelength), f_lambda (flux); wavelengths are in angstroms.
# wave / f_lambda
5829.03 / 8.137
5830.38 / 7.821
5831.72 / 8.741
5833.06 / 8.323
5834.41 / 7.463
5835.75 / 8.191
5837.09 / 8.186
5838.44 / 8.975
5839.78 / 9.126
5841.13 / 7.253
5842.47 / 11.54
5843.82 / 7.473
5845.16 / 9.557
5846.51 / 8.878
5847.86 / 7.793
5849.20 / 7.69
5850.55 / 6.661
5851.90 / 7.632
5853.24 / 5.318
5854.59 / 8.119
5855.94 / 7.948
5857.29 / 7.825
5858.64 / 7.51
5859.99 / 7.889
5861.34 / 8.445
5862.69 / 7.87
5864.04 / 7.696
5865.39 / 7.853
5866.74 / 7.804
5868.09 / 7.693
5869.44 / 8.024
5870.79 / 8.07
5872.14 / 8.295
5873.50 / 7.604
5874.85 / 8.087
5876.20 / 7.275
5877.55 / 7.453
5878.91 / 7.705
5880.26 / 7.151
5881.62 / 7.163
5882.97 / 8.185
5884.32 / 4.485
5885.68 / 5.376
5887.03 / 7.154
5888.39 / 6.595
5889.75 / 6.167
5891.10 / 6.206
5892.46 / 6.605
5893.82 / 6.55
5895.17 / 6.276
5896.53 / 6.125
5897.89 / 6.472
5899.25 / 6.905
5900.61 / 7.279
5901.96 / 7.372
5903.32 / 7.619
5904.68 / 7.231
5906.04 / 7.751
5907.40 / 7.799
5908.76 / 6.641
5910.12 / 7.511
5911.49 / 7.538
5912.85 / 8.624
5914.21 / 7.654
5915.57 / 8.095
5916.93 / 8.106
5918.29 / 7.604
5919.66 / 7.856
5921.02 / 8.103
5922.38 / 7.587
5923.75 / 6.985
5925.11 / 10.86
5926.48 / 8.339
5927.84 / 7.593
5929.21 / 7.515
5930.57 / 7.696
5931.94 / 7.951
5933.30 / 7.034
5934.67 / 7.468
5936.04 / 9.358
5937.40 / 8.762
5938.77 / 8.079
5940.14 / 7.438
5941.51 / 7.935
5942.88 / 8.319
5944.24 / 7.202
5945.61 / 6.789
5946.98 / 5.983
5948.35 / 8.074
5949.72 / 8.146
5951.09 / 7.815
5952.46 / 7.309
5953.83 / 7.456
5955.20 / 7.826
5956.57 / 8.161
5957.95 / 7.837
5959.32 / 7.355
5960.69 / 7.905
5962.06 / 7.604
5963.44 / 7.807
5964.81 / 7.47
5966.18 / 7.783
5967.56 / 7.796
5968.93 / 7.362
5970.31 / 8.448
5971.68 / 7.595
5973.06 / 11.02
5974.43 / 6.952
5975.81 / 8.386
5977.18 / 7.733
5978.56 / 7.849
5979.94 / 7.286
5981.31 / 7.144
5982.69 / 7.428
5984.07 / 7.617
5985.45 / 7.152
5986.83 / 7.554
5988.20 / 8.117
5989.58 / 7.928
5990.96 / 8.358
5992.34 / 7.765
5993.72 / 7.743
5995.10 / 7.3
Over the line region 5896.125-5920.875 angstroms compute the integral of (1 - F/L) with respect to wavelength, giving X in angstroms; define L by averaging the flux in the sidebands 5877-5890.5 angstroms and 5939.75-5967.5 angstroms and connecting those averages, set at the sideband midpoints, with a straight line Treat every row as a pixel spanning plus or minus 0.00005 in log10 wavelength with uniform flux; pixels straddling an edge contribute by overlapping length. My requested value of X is -1.52 angstroms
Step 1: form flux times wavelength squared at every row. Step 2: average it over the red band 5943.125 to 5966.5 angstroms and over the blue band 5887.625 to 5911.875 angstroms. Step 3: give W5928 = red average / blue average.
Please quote 1.12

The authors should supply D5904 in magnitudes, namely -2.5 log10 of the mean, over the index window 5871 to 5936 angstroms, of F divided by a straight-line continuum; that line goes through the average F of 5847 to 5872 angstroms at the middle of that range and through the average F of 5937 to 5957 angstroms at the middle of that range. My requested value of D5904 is 0.042 mag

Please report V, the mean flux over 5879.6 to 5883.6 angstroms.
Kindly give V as 7.49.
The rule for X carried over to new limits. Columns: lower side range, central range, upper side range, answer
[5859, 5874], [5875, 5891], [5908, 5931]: 2.2 angstroms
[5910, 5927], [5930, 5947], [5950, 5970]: 0.3 angstroms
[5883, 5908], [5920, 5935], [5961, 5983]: -1.6 angstroms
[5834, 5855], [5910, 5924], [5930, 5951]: 0.0 angstroms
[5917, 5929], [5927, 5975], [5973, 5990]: 0.7 angstroms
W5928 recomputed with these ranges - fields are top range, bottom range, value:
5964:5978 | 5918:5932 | 1.02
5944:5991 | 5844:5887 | 1.05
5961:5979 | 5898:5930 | 1.05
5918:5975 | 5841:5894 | 1.07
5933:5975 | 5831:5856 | 1.00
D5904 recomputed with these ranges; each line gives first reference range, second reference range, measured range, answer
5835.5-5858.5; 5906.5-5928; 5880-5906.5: 0.19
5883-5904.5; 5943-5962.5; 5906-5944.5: -0.12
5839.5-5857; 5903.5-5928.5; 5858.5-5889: 0.07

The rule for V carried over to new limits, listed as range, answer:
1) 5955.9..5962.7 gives 7.77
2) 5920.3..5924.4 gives 7.57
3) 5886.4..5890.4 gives 6.62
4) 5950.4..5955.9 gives 7.61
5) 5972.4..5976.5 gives 8.78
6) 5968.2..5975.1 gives 8.28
